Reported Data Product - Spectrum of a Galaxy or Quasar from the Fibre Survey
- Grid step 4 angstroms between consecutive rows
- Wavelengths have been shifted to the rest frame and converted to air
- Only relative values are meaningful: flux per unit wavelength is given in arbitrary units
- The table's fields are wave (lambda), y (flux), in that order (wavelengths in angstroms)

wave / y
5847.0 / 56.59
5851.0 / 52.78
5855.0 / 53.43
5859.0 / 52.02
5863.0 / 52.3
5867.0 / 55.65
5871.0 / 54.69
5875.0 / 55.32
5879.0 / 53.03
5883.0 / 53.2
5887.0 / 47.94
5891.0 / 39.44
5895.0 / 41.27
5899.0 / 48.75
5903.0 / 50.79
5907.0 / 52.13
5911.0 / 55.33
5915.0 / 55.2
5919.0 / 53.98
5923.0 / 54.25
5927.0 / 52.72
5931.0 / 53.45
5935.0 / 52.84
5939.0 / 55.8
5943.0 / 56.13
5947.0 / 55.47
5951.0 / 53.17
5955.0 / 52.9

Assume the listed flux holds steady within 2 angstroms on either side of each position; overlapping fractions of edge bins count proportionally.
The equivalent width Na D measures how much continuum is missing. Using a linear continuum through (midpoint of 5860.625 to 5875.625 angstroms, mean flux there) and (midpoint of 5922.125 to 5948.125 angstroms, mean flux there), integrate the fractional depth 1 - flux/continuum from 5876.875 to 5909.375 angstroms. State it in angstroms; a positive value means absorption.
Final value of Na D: 3.54 angstroms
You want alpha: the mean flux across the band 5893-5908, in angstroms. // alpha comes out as 48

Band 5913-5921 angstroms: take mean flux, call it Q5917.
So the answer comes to 54.6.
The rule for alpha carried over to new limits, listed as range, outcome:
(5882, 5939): 50.9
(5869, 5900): 49.2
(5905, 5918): 54.2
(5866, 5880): 54.7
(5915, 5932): 53.8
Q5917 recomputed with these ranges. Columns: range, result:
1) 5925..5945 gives 54.2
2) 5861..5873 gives 54.2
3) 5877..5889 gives 51.4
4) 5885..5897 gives 42.9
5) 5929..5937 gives 53.1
